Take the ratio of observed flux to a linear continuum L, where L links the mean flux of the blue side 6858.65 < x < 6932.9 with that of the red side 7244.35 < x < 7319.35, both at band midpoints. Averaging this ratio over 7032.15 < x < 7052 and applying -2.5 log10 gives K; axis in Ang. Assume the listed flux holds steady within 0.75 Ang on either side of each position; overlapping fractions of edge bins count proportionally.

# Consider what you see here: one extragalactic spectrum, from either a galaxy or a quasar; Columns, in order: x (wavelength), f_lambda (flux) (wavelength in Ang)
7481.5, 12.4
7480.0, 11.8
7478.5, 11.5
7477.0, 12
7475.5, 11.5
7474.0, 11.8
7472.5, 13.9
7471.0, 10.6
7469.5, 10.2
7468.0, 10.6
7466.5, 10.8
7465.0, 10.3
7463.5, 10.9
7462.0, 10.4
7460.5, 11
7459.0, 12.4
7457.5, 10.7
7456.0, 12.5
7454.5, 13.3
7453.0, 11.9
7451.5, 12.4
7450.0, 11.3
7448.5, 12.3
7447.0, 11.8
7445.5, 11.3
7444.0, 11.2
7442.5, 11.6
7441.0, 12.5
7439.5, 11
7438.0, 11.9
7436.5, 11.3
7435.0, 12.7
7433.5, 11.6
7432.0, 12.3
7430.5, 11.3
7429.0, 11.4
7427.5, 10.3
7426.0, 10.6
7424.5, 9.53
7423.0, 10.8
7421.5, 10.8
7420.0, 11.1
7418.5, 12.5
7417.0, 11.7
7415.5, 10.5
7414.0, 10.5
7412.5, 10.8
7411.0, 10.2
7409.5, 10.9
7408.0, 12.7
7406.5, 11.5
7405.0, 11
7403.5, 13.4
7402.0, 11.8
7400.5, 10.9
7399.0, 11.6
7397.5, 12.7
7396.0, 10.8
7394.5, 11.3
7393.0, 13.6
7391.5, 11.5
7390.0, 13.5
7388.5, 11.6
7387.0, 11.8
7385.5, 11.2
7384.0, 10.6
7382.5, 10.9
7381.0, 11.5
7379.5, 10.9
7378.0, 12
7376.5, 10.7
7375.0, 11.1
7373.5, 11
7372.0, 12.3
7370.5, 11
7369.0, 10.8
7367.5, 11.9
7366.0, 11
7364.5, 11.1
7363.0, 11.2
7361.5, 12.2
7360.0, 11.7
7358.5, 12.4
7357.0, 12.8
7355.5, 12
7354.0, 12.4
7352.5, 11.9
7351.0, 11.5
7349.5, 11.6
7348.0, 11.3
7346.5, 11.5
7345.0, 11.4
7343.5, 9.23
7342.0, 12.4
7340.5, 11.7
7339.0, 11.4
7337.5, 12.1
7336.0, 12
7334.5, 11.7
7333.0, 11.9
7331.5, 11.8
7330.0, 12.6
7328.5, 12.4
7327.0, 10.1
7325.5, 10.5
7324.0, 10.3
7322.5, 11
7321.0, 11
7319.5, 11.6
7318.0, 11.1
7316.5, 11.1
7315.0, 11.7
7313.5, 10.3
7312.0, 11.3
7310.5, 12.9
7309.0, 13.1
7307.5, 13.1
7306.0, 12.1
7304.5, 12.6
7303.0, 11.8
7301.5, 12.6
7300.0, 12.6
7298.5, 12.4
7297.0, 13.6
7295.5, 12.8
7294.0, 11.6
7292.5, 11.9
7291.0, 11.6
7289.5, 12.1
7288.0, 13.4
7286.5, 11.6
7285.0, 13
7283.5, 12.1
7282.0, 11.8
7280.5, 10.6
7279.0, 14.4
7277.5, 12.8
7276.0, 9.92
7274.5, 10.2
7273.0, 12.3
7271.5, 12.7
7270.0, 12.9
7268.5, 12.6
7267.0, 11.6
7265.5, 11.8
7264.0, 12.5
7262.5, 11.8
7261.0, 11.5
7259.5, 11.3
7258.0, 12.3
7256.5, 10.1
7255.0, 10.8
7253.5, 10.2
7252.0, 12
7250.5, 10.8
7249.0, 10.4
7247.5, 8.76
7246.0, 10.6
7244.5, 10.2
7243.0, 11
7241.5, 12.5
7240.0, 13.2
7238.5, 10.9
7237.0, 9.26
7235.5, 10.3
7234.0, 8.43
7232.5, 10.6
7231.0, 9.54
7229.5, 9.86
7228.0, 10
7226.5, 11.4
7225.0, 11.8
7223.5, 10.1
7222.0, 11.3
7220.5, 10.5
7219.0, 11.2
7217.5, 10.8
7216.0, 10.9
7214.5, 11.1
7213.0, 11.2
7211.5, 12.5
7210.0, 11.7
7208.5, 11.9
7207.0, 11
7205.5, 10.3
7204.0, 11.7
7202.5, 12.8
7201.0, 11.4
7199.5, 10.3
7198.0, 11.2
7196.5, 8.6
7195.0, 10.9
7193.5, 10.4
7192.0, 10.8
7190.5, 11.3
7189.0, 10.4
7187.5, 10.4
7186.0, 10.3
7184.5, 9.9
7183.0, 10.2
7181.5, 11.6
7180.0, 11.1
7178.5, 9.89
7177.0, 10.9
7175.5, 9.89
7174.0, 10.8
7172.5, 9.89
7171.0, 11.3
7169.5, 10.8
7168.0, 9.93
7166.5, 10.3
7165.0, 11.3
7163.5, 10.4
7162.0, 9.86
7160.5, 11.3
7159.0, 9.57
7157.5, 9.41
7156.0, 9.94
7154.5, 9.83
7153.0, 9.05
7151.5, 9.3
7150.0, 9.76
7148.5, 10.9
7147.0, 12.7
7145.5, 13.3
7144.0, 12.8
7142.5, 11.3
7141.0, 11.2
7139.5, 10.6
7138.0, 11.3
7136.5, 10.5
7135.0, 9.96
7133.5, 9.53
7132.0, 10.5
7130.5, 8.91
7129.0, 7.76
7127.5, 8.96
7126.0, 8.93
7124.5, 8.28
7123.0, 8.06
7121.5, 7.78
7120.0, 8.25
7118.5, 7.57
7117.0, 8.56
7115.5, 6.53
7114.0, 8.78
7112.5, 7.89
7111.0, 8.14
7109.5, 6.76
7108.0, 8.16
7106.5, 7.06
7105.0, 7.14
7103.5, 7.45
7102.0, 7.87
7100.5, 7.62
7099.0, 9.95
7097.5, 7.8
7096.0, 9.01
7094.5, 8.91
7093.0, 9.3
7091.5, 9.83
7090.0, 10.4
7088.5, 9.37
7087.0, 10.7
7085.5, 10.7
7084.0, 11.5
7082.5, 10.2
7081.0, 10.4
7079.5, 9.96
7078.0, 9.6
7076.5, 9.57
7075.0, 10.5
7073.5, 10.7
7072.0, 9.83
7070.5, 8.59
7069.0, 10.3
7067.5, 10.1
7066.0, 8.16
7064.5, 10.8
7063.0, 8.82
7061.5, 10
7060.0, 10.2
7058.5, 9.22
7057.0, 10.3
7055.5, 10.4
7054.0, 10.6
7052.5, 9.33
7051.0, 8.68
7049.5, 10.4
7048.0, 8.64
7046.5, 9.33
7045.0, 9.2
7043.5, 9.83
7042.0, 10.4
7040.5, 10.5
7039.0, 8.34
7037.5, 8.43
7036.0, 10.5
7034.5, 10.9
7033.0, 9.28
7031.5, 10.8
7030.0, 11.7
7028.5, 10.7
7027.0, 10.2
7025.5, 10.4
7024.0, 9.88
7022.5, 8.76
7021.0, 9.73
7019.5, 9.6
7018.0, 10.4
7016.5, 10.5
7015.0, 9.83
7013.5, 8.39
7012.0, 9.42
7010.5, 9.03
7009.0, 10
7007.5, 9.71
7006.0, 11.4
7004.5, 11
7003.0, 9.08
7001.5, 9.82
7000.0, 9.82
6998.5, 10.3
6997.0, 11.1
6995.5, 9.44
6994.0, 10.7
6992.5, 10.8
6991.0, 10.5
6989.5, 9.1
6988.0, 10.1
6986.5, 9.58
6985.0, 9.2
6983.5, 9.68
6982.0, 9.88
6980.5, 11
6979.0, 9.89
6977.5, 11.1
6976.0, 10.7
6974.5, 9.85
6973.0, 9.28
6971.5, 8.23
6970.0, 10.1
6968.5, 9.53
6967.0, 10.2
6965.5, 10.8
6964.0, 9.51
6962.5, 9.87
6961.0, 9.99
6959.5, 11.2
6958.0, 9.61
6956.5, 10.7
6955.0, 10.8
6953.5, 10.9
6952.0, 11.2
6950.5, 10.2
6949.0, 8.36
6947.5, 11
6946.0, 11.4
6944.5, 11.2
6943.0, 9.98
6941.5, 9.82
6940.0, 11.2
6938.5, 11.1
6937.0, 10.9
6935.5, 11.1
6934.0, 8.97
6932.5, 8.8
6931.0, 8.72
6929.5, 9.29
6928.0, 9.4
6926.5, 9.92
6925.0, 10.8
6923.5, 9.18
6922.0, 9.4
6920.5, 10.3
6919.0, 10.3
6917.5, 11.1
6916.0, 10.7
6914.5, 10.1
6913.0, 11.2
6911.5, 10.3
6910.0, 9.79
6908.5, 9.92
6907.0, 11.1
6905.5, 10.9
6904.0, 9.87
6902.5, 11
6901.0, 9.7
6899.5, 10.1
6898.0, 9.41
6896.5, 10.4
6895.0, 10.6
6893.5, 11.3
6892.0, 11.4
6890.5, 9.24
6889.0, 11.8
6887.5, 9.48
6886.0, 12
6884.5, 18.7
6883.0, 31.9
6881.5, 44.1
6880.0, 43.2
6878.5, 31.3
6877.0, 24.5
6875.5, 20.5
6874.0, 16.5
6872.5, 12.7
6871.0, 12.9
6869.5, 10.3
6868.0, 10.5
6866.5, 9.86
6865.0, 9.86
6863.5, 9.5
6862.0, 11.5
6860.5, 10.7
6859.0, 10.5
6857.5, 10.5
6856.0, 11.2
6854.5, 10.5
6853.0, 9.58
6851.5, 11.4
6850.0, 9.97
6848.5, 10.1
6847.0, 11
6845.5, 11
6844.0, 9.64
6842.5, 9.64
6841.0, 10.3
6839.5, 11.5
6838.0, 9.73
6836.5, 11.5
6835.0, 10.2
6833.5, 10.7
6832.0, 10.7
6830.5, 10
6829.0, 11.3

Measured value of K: 0.31 mag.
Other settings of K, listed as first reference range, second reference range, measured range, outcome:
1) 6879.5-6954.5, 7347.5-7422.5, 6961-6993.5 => 0.209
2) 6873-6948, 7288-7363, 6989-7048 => 0.283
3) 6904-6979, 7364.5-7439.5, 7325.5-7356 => -0.035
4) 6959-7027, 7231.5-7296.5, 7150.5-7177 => 0.075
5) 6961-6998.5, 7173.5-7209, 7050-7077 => 0.055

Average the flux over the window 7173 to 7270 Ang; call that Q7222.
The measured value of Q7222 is 10.9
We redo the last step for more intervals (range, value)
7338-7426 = 11.5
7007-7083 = 9.82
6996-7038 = 10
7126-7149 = 10.6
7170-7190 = 10.5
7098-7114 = 7.85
